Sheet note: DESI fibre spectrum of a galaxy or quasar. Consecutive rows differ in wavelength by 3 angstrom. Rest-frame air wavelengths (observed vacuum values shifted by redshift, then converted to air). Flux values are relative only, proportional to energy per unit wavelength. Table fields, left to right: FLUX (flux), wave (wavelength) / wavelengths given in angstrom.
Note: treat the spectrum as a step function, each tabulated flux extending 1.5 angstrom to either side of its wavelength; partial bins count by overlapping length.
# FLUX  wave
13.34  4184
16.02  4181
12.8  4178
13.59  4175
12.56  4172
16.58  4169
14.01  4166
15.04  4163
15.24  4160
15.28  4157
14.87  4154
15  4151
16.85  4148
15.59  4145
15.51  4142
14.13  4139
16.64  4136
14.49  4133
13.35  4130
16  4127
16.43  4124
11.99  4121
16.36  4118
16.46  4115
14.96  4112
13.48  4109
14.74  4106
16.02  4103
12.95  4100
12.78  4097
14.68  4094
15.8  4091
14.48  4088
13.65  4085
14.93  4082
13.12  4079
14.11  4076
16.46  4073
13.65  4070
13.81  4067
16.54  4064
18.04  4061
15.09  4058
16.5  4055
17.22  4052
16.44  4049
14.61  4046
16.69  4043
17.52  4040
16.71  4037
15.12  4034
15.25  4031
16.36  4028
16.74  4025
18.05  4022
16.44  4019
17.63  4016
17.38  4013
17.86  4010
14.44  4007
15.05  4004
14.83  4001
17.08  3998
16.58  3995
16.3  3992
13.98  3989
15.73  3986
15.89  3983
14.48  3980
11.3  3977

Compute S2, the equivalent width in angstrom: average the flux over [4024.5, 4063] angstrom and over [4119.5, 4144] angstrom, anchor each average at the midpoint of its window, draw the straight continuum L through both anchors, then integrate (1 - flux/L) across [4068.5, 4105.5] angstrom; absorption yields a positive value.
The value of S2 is 2.8 angstrom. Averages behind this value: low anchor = 16.3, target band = 14.4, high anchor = 14.8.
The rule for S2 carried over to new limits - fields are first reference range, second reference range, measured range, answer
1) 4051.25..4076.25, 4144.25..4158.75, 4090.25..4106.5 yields 1.3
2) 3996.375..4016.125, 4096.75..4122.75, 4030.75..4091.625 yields -0.7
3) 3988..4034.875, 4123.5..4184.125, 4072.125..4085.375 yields 1.0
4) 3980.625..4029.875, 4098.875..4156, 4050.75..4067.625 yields -0.6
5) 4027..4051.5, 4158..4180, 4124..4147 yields -0.7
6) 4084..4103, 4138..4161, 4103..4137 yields -0.6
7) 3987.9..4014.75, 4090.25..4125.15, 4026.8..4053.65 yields -1.2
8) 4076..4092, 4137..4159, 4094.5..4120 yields 0.1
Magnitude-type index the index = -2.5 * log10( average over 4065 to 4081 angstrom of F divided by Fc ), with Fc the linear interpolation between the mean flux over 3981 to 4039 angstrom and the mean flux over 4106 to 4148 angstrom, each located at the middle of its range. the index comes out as 0.09 mag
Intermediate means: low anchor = 16.2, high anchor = 15.1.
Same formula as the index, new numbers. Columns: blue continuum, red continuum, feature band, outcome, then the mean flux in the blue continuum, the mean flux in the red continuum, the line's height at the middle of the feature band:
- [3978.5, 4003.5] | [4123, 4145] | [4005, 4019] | -0.080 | 15.6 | 15.2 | 15.5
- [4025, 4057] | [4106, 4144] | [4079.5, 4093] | 0.070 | 16.2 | 15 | 15.6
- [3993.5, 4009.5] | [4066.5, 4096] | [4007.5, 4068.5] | -0.090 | 15.7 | 14.5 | 15.2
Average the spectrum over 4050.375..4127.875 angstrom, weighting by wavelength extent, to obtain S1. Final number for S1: 15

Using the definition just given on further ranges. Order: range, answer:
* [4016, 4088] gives 15.8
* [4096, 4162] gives 15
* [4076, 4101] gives 14.1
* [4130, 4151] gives 15.3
